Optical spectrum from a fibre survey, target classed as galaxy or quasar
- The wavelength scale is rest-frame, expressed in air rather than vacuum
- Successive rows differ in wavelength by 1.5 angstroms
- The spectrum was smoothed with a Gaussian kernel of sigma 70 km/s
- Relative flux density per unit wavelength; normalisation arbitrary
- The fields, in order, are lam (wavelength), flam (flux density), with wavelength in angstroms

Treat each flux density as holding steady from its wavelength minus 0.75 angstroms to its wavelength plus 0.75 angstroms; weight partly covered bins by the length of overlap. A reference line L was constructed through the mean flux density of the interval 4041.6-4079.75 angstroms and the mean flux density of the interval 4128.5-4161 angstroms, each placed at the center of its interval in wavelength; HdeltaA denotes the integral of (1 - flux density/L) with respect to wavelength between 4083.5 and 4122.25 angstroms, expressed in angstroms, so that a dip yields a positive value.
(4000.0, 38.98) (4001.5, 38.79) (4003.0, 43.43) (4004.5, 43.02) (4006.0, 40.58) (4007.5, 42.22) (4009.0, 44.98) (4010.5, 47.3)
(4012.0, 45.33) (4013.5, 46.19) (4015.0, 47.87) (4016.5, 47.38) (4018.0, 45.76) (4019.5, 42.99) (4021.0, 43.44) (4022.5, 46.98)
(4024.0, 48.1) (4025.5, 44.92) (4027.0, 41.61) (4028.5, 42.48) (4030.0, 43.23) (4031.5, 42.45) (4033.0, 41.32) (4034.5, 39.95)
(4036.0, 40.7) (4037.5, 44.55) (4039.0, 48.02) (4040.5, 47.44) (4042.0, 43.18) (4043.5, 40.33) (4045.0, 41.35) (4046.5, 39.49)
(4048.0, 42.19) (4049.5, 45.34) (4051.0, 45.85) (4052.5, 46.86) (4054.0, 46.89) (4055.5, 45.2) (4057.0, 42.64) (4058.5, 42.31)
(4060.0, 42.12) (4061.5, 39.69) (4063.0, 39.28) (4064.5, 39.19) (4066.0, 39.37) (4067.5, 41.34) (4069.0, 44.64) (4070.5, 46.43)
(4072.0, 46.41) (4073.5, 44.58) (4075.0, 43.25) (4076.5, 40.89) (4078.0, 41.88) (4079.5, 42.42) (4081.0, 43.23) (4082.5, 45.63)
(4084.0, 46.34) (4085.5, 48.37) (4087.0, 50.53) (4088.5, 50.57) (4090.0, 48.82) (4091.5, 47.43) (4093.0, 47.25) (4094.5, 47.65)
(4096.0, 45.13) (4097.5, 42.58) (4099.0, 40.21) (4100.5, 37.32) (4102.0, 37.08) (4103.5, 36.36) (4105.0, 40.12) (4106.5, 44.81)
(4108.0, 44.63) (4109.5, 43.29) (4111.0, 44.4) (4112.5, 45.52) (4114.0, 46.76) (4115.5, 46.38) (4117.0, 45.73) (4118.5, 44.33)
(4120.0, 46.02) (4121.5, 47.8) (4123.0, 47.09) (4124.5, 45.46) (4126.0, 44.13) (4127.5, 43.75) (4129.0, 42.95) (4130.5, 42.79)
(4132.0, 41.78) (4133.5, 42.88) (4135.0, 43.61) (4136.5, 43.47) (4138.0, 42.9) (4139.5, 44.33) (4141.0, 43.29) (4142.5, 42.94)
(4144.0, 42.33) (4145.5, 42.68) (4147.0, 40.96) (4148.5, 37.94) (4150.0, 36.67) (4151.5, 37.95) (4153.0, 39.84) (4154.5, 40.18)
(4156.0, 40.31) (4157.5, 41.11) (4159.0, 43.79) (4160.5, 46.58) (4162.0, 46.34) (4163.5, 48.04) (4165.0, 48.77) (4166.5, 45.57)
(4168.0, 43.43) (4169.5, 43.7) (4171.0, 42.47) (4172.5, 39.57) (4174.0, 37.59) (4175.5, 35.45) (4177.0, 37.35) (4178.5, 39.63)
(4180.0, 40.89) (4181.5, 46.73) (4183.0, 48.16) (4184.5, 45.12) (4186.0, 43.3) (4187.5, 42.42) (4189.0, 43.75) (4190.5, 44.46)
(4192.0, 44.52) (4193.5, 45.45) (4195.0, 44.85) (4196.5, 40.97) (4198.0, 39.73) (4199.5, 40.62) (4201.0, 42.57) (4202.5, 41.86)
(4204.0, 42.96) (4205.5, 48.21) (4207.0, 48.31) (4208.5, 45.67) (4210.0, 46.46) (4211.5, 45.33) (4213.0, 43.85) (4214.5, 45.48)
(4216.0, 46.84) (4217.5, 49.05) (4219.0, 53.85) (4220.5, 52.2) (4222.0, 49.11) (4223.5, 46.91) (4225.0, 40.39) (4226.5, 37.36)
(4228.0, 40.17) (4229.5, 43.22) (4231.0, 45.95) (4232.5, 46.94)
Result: -2.3 angstroms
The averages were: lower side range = 42.8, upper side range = 41.8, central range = 44.8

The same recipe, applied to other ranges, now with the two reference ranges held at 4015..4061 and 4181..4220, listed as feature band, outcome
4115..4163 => 1.6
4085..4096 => -1.0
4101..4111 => 0.7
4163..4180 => 1.1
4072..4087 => -0.1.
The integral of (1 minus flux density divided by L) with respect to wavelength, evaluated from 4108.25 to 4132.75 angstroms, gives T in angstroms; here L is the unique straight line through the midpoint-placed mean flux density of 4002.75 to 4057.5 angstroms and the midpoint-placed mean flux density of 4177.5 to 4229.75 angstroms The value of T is -0.3 angstroms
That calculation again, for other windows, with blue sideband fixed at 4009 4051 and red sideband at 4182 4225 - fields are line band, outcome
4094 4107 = 1.04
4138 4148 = 0.51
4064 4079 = 0.53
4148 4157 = 1.22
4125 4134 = 0.34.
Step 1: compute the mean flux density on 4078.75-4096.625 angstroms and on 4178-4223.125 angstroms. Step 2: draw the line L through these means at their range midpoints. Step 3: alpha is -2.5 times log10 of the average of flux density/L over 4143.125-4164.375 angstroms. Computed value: 0.10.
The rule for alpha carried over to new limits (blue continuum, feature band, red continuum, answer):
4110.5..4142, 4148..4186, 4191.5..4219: 0.06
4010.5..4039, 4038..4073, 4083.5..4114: 0.03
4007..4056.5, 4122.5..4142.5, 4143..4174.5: -0.03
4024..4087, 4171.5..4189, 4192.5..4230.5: 0.08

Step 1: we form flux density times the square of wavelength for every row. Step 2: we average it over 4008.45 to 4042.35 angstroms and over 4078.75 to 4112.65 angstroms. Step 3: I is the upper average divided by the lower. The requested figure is 1.03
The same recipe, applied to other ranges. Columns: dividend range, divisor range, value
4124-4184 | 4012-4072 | 1.03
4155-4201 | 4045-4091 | 1.03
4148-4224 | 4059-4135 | 1.04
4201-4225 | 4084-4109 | 1.11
